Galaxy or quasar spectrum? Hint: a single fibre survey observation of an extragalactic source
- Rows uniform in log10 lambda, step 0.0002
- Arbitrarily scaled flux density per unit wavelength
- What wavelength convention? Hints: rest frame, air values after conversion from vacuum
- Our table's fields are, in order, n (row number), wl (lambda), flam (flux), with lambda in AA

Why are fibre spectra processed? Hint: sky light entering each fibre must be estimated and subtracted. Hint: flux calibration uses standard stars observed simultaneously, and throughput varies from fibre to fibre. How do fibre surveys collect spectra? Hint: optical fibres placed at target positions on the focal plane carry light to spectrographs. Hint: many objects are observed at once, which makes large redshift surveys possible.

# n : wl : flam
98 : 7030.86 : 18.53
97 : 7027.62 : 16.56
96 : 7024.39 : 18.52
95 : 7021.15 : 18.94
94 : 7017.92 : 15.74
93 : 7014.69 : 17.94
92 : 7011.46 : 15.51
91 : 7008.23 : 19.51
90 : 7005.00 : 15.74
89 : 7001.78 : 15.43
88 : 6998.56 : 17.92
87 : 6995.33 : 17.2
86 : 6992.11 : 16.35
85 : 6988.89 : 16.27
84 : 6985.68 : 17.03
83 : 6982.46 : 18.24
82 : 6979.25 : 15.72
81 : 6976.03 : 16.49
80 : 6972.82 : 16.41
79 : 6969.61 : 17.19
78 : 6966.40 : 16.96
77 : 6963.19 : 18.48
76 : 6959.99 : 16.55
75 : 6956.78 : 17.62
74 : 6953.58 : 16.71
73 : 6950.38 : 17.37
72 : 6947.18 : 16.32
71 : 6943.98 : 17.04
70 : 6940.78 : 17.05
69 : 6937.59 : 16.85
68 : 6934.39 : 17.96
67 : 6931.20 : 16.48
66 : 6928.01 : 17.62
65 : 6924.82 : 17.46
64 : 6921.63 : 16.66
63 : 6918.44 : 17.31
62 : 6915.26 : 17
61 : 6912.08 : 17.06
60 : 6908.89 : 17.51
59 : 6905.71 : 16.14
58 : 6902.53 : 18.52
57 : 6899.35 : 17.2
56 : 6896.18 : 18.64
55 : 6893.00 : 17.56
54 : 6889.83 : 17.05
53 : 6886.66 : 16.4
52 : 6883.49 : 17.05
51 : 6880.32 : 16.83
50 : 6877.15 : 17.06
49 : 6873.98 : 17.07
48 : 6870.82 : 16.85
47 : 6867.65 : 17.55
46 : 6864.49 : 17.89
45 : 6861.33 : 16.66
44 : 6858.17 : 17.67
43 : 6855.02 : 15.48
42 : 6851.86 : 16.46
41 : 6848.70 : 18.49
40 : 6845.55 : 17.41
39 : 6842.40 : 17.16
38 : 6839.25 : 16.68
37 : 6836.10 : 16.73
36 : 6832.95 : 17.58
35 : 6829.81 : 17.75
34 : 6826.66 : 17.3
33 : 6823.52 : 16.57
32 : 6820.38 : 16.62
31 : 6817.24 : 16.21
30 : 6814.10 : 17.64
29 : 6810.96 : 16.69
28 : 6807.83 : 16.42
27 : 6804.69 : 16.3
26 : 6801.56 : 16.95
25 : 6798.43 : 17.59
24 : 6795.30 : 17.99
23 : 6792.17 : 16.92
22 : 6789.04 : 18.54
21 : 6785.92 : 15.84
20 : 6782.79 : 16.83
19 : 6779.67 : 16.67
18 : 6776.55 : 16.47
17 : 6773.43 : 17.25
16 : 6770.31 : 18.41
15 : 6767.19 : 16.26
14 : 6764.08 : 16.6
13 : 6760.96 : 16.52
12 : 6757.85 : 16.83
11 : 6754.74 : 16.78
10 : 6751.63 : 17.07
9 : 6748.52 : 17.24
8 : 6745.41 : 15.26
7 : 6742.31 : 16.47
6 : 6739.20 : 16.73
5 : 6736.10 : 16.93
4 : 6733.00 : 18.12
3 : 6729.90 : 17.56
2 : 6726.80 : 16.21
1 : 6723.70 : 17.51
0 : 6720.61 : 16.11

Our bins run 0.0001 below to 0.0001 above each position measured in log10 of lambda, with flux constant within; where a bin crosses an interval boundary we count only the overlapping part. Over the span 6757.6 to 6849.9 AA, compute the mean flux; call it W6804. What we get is 17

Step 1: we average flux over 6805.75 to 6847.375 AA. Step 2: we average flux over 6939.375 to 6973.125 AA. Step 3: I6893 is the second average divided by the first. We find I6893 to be 1.01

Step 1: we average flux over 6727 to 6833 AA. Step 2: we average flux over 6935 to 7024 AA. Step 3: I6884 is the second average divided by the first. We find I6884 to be 1.00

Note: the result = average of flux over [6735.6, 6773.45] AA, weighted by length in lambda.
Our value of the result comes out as 16.8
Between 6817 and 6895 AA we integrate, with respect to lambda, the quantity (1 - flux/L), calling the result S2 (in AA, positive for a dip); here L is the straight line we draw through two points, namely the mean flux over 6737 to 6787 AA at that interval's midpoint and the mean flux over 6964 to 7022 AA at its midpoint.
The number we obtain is -1.3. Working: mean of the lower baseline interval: 16.7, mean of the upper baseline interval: 16.9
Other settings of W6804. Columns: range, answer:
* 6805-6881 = 17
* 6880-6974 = 17.2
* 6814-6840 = 17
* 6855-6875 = 17.1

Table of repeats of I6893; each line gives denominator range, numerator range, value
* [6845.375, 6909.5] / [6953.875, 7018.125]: 0.98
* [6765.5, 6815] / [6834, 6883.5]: 1.00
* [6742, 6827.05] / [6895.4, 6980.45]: 1.01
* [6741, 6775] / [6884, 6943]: 1.03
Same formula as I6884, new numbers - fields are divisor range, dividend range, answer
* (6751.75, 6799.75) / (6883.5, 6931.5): 1.01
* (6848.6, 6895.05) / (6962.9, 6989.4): 0.99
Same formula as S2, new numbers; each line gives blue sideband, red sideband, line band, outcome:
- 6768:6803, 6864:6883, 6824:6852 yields -0.20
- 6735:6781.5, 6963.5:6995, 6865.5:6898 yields -0.81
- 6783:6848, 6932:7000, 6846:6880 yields -0.14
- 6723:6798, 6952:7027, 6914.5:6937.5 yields -0.22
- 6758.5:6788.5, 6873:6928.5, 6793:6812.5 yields -0.08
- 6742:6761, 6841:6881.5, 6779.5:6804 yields -0.53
